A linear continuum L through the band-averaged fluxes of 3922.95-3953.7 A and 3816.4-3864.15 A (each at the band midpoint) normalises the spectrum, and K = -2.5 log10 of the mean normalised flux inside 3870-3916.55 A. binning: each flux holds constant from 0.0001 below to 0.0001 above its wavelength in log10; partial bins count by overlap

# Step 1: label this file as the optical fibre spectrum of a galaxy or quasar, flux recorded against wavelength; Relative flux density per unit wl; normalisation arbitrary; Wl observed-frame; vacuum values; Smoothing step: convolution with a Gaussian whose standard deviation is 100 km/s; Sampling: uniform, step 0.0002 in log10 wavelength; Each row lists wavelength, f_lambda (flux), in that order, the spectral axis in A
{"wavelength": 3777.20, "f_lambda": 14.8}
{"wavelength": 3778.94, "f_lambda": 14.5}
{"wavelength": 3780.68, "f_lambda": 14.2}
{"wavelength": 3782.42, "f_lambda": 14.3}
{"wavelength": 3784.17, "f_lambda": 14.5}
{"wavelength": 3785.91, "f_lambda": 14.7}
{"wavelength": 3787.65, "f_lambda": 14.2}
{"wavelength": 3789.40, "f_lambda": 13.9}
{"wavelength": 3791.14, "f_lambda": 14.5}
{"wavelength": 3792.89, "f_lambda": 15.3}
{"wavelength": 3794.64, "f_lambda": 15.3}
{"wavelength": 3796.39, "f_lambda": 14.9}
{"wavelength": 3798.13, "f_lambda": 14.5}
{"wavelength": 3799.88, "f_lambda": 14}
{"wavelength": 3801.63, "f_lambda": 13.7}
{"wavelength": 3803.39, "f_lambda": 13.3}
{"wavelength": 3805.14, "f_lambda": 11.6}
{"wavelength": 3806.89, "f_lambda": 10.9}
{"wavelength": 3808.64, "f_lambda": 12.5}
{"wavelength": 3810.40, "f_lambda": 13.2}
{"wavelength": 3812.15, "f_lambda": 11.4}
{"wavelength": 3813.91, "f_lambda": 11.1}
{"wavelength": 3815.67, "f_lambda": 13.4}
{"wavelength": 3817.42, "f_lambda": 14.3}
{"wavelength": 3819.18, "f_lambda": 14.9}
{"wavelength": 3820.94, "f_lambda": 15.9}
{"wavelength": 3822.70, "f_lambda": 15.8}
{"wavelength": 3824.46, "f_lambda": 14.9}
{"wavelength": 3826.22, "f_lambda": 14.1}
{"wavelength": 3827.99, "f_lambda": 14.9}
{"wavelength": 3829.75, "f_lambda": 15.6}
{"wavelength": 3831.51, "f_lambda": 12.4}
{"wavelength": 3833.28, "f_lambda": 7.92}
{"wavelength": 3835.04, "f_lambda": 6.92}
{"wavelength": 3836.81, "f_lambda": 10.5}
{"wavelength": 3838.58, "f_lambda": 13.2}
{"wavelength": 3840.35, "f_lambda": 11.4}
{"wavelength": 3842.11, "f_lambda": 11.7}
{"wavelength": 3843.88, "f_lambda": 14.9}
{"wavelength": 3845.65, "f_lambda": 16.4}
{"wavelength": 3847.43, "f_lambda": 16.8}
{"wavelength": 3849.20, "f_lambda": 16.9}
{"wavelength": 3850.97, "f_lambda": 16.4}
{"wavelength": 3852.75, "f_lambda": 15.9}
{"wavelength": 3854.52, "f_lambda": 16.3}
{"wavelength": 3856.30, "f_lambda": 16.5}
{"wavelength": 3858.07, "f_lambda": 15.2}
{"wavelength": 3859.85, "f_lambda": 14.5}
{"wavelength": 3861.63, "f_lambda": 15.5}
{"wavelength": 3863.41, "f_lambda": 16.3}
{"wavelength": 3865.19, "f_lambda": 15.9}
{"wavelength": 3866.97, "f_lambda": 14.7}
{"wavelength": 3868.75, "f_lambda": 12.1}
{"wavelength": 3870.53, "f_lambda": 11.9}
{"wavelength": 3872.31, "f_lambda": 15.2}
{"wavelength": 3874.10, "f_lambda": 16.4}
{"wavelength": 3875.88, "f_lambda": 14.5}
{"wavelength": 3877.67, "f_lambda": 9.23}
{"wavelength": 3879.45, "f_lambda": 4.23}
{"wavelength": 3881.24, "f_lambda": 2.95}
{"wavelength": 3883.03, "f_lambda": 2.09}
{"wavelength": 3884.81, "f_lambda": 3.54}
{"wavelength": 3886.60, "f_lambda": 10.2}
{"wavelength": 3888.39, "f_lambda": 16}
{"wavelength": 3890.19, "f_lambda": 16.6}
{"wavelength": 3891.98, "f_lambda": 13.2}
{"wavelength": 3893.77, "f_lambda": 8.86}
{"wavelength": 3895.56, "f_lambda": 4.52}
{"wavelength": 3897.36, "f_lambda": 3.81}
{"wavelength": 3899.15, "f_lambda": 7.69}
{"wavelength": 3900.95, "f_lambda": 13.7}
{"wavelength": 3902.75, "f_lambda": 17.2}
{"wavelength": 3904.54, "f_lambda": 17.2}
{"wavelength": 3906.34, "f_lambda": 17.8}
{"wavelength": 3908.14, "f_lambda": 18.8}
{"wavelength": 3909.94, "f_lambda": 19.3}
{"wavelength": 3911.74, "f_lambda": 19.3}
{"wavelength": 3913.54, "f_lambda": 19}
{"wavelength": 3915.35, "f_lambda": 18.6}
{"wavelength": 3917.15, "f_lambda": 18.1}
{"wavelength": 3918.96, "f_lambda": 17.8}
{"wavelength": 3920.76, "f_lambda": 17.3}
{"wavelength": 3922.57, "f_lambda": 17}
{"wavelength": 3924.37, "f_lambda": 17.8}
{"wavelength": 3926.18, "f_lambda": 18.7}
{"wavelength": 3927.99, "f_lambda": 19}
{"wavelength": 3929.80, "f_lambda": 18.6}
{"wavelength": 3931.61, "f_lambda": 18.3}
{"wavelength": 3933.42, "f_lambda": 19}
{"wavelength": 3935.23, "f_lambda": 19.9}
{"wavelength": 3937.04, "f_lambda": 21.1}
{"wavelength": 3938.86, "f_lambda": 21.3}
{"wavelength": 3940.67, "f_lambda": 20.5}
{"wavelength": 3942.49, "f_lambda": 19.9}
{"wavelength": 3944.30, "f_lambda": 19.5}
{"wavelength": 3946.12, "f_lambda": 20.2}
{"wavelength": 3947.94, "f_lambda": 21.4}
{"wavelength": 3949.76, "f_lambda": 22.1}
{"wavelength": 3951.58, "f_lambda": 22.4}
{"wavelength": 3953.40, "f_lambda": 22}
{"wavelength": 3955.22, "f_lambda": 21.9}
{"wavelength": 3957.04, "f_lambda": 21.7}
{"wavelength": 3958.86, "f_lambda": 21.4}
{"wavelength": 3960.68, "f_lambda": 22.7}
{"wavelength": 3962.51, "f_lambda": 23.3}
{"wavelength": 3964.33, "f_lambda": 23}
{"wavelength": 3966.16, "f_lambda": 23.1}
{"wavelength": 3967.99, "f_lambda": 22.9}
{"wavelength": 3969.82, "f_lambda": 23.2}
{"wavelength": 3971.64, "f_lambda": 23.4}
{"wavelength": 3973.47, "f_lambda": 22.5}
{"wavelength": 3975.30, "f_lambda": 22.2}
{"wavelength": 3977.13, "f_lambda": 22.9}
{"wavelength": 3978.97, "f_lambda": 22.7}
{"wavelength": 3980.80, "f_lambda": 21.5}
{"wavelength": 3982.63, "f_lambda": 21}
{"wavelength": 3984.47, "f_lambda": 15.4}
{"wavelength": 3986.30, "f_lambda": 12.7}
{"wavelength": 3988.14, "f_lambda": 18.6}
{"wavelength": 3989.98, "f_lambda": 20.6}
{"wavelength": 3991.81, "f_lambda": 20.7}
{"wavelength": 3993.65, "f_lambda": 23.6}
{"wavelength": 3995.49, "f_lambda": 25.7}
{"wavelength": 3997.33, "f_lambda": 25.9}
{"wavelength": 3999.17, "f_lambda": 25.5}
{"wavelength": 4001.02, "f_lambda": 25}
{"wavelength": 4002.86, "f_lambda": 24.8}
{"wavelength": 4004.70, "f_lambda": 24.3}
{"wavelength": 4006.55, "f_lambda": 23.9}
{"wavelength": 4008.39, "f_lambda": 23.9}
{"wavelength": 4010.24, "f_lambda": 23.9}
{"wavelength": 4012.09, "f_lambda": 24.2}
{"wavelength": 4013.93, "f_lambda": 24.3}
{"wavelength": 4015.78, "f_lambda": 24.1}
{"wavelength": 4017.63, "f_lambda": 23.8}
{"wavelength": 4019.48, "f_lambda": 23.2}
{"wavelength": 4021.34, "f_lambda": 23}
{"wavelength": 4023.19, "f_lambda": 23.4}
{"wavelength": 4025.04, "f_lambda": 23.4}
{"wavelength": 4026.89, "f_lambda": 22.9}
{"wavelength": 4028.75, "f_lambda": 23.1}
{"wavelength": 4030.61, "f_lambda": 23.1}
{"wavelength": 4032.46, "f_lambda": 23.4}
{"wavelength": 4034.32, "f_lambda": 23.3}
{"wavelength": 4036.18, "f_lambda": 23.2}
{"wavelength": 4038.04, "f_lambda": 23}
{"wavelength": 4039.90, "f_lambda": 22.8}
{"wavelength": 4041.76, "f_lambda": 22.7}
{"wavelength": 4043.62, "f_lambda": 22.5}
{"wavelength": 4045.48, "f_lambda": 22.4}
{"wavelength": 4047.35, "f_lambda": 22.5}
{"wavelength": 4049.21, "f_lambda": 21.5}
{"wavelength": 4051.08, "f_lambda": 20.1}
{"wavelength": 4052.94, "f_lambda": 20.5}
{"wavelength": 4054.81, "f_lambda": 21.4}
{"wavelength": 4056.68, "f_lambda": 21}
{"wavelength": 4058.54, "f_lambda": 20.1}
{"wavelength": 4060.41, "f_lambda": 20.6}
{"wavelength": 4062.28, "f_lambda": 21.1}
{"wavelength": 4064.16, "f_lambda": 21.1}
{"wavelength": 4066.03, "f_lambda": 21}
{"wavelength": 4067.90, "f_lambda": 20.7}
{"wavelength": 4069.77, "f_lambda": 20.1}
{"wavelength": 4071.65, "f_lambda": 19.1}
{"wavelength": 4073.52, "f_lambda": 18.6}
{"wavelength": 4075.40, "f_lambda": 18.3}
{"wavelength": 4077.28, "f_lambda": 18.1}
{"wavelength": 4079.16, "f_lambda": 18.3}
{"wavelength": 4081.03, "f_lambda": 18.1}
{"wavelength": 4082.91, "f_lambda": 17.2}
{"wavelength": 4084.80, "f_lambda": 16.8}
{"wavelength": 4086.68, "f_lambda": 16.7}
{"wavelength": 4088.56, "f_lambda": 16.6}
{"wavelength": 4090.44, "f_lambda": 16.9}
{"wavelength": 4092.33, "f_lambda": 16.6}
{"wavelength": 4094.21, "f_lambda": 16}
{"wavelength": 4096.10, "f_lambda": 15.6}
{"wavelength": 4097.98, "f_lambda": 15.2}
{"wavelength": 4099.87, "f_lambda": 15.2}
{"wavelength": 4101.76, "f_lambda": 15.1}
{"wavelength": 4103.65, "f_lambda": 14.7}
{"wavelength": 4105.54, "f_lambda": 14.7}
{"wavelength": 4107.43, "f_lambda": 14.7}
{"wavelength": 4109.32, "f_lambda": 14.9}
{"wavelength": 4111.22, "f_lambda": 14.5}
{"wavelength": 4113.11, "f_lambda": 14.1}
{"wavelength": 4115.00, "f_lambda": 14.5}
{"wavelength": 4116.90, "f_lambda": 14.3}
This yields 0.37 mag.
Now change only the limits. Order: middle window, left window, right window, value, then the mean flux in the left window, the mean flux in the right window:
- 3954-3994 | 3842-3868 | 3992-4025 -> 0.04 mag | 15.7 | 24.2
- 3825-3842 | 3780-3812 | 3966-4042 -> 0.28 mag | 13.8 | 22.8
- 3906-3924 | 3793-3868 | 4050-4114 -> -0.20 mag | 14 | 17.8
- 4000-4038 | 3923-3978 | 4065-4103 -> -0.22 mag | 21.2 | 17.5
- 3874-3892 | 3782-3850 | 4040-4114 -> 0.49 mag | 13.6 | 18.4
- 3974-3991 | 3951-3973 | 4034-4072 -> 0.13 mag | 22.6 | 21.5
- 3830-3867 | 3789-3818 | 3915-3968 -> 0.12 mag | 13.4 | 20.3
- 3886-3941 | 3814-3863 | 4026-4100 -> -0.01 mag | 14.2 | 20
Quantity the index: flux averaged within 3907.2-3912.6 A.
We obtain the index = 19.1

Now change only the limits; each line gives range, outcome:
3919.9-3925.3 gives 17.4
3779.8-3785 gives 14.3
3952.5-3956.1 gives 22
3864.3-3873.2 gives 14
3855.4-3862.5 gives 15.4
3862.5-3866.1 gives 16.1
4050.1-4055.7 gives 20.7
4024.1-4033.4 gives 23.2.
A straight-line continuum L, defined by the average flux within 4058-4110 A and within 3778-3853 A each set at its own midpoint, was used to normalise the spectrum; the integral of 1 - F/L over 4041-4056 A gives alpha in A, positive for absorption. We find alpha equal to -4.1 A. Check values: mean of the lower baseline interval 13.7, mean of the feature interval 21.7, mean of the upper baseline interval 17.6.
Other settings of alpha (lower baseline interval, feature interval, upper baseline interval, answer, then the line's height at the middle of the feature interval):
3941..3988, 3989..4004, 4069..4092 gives -2.65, 20.4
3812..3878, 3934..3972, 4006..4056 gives -4.93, 19.2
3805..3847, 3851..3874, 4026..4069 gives -1.07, 14.4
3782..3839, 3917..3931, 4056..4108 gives -2.57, 15.2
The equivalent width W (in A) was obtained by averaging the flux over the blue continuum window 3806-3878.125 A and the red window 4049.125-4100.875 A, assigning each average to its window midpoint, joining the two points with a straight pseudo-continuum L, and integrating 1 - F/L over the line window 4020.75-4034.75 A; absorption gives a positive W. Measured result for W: -4.4 A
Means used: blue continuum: 13.9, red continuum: 18.6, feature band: 23.2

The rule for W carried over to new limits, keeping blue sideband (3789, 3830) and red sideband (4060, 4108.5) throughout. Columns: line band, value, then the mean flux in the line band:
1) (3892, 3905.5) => 3.98 A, 10.6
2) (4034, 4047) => -4.49 A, 22.8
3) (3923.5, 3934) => -2.09 A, 18.5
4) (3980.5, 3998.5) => -4.78 A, 20.6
